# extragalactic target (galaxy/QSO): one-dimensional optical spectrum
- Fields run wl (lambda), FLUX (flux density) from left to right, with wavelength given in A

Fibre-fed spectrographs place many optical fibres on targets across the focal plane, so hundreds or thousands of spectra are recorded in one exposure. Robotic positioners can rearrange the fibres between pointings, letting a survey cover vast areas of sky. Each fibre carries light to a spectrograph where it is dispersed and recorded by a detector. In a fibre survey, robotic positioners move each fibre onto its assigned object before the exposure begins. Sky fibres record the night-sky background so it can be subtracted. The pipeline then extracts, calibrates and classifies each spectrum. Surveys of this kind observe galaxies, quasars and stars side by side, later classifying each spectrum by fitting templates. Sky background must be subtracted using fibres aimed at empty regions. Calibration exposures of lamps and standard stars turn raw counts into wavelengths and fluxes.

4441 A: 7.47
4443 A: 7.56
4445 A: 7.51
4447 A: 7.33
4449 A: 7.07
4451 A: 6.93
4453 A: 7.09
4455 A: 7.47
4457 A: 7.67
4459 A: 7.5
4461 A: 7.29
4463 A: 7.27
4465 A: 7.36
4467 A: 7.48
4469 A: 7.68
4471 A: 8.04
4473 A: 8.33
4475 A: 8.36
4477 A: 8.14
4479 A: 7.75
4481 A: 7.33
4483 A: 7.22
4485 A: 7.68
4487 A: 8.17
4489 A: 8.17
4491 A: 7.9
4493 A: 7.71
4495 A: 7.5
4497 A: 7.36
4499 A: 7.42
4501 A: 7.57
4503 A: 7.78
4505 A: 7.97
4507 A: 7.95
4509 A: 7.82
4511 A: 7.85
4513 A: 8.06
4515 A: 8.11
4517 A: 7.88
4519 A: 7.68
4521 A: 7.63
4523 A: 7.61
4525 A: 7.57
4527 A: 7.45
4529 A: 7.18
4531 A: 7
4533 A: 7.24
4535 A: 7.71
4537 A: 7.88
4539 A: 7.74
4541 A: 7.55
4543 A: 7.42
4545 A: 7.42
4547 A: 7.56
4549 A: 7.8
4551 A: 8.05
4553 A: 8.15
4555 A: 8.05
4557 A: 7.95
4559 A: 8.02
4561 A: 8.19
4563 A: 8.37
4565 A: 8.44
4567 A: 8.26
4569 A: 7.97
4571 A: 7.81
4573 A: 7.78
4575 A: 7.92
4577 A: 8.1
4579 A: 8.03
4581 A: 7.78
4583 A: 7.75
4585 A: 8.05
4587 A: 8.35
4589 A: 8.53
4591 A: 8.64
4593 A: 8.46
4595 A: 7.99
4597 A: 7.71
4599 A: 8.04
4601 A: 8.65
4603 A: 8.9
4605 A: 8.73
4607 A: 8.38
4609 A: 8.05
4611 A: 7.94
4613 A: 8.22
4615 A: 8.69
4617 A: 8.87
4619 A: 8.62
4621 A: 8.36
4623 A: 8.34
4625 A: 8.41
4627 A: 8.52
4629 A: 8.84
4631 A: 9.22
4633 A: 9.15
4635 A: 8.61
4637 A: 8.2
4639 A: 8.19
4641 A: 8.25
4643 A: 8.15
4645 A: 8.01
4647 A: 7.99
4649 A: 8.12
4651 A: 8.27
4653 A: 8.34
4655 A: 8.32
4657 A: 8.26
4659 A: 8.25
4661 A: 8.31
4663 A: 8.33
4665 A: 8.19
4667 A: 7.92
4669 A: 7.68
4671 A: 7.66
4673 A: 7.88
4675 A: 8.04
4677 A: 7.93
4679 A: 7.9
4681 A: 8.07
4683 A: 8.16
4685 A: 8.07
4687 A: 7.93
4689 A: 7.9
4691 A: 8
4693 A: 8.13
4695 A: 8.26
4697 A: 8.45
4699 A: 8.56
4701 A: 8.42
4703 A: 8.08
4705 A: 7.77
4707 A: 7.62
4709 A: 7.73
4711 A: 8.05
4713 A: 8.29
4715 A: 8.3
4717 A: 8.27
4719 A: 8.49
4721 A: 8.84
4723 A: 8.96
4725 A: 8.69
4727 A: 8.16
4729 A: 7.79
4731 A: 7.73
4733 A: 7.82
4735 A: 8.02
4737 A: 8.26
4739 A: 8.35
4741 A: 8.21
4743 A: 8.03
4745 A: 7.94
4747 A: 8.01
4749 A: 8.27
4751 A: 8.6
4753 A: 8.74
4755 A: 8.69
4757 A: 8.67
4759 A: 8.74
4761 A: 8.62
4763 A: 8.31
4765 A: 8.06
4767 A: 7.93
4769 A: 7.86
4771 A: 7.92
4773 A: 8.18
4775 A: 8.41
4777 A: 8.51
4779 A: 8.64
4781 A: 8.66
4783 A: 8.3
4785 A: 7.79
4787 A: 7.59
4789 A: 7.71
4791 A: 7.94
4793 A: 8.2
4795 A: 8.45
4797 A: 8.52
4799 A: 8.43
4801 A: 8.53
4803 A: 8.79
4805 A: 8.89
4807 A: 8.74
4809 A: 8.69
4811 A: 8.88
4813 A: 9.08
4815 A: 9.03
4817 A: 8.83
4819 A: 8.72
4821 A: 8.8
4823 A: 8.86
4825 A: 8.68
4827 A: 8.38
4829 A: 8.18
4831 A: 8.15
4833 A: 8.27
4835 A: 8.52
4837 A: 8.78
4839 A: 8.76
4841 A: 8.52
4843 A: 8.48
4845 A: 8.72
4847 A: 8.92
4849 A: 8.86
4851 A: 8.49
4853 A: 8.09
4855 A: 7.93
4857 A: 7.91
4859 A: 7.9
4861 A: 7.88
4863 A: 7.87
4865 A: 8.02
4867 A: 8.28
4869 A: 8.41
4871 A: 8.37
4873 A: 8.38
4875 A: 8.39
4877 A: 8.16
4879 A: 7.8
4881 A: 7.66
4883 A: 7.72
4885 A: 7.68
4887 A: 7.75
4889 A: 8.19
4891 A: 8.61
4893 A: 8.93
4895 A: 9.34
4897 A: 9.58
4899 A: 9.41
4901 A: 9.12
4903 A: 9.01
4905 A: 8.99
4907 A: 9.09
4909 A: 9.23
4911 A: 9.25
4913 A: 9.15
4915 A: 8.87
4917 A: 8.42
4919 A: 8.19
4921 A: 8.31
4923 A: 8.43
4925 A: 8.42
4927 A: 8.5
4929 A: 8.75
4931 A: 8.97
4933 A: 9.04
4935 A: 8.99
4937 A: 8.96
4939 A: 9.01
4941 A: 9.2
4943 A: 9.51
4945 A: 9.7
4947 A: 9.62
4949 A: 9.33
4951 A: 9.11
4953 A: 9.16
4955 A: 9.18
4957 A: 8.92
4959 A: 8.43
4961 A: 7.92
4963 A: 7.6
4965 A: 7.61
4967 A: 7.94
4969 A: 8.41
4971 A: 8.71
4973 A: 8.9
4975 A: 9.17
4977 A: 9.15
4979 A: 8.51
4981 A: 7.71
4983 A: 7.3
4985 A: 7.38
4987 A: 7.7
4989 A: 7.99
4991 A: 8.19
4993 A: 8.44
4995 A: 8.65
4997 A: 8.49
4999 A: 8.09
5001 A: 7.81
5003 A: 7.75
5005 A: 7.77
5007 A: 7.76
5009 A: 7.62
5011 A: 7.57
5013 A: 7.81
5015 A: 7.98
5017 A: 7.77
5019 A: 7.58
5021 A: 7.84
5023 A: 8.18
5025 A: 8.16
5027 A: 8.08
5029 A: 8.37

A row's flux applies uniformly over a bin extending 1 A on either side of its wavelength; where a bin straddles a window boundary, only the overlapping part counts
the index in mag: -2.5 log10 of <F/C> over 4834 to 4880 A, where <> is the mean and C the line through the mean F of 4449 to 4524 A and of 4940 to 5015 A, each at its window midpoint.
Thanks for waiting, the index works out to -0.02 mag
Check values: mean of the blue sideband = 7.69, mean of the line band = 8.32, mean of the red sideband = 8.38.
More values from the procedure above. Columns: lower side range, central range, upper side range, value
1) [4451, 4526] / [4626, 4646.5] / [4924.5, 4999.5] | -0.07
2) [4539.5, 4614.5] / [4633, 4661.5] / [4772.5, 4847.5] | -0.01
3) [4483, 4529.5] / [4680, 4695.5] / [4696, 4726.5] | 0.02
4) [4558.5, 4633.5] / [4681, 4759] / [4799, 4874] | 0.02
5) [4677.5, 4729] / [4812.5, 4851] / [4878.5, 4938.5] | -0.02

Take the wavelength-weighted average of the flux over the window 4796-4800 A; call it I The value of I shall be 8.47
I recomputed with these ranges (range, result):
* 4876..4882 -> 7.87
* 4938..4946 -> 9.36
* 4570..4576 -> 7.84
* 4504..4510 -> 7.91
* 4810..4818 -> 8.96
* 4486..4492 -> 8.08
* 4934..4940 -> 8.99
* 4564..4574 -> 8.05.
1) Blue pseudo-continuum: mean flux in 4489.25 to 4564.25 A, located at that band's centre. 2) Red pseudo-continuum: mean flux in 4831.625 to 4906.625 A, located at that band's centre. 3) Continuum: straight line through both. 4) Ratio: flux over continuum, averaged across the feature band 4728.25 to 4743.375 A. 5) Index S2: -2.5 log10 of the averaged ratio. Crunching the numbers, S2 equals 0.02 mag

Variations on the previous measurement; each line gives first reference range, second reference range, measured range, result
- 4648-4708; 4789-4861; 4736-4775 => 0.00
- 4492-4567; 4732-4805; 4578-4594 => -0.04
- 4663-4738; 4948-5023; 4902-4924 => -0.08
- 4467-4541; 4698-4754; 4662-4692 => 0.02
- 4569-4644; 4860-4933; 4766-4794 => 0.04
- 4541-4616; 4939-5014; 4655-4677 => 0.01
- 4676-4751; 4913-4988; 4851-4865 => 0.06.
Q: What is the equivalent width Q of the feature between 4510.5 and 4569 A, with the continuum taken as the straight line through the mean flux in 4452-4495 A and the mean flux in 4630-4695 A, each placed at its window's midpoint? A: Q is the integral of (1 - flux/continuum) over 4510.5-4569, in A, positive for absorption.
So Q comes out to 0.5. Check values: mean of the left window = 7.69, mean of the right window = 8.17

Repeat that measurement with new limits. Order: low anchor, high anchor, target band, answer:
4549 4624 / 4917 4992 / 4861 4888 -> 1.51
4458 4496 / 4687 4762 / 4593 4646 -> -2.61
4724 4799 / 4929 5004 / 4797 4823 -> -1.47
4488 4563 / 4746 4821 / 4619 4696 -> -1.22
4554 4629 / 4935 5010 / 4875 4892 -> 0.88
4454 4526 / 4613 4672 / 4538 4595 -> 0.25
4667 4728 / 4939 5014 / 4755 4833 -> -2.02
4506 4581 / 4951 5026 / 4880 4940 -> -4.64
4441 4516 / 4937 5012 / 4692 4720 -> -0.58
